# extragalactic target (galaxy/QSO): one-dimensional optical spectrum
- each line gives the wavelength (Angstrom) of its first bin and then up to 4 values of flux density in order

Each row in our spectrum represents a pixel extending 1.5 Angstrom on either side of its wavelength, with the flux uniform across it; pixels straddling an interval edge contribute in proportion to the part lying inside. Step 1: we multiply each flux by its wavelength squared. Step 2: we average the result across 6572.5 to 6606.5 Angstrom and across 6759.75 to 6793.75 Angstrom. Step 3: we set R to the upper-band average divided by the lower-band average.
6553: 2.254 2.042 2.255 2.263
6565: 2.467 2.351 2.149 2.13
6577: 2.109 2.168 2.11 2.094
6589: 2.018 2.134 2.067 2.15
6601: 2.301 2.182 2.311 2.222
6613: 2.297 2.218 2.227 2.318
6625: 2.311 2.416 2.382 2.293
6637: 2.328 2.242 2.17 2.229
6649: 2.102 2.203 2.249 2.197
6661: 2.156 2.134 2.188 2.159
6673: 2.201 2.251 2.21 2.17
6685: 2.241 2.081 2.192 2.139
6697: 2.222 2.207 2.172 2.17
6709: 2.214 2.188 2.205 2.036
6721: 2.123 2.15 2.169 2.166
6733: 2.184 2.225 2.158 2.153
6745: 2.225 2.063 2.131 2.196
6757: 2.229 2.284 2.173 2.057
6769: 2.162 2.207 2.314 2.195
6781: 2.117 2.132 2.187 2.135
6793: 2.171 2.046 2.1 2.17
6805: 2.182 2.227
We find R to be 1.1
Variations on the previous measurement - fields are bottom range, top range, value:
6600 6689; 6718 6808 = 1.00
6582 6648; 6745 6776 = 1.02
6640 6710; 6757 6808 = 1.02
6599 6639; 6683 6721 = 0.97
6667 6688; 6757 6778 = 1.03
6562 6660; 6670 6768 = 1.01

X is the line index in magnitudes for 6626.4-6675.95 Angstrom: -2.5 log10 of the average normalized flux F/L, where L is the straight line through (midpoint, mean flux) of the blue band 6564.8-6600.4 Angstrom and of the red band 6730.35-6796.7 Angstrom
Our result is -0.03 mag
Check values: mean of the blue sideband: 2.15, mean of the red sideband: 2.17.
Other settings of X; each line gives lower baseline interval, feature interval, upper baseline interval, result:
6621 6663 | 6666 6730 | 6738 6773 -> 0.02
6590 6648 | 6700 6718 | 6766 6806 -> 0.01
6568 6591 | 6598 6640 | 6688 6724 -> -0.07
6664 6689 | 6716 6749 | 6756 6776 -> 0.02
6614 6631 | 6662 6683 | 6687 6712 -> 0.02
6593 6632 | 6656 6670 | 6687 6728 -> 0.02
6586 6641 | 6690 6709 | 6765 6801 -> 0.01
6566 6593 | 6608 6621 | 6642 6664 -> -0.04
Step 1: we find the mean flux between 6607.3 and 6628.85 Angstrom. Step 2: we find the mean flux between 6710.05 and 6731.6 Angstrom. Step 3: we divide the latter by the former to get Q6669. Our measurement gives 0.9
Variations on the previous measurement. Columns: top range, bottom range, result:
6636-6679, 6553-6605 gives 1.01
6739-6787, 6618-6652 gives 0.96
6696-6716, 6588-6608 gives 1.01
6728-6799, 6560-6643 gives 0.97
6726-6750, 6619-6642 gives 0.94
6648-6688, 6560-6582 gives 0.98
